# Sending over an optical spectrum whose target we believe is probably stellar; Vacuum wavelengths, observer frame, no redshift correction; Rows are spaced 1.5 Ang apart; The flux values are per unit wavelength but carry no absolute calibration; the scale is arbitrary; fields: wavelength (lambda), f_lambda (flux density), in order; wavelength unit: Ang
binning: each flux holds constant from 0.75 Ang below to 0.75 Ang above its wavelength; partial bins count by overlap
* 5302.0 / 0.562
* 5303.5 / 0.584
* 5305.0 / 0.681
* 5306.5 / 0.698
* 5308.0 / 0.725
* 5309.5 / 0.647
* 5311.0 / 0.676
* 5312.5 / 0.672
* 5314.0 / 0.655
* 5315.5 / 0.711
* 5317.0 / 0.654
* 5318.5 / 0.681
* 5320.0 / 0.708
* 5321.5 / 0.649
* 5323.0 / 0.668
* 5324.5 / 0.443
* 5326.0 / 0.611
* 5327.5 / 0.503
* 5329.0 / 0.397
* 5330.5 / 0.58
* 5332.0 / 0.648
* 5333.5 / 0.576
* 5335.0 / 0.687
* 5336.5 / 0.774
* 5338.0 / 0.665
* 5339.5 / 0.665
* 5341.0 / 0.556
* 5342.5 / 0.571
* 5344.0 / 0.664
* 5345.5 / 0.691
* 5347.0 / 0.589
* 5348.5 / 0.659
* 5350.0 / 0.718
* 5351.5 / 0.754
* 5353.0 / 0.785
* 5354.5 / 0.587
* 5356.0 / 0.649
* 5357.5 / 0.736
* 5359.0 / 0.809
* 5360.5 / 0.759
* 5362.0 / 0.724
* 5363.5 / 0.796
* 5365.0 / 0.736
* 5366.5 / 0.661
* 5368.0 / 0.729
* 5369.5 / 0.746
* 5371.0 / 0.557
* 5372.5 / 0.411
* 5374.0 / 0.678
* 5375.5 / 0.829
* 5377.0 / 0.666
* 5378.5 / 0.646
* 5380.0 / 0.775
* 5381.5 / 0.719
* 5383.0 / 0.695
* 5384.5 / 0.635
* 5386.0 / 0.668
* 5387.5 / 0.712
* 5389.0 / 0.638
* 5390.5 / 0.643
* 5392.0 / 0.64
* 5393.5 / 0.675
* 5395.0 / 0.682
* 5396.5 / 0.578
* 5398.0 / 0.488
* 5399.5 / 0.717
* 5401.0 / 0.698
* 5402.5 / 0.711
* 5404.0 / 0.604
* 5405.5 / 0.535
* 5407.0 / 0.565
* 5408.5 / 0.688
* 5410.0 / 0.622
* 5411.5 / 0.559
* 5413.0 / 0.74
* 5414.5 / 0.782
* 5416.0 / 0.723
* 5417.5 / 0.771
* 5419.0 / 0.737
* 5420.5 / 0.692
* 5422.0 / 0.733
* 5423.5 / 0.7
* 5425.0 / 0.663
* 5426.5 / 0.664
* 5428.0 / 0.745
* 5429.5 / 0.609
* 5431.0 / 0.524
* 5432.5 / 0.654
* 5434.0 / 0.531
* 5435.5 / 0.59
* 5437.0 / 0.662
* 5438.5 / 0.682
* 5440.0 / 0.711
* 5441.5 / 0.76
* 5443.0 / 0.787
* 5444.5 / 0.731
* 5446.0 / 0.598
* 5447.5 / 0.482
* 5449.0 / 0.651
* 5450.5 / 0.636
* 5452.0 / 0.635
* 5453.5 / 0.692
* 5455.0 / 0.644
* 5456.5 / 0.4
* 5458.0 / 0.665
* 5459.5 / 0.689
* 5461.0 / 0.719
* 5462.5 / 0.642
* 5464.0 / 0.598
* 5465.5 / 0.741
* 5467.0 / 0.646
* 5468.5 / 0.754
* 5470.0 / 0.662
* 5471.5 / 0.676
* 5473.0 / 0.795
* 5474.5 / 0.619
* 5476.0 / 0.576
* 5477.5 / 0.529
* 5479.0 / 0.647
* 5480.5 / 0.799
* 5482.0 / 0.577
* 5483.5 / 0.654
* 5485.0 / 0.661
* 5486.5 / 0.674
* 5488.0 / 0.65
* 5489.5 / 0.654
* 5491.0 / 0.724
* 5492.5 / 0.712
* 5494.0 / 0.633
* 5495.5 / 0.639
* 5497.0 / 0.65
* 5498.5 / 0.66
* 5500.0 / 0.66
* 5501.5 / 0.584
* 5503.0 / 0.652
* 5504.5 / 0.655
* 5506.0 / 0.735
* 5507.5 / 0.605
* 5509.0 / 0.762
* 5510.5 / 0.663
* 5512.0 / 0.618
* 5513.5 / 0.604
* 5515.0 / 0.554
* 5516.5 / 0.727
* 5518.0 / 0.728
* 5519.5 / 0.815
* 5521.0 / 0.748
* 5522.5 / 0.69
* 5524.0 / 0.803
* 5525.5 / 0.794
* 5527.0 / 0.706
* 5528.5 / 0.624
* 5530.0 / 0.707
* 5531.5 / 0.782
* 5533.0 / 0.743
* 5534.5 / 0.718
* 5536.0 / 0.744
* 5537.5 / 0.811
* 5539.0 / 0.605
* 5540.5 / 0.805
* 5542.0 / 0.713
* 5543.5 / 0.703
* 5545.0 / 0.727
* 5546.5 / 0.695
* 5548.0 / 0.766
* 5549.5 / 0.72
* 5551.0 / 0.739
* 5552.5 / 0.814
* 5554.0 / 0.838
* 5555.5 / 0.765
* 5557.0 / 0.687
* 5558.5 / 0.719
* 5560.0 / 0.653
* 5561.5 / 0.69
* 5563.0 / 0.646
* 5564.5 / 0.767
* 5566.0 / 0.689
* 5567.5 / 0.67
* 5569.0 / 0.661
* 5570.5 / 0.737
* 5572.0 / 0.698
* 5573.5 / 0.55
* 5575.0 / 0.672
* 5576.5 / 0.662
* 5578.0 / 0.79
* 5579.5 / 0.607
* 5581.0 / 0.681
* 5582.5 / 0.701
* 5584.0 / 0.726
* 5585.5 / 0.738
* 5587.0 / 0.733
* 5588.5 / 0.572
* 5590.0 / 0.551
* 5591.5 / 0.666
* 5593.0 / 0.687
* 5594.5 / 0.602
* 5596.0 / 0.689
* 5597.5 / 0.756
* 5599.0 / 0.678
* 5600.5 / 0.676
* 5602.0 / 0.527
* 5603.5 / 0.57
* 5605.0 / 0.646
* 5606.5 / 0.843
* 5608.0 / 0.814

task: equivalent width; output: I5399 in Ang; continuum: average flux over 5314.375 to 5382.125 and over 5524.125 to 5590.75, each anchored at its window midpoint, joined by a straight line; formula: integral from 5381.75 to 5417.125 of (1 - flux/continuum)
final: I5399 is 1.0 Ang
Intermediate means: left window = 0.663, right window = 0.708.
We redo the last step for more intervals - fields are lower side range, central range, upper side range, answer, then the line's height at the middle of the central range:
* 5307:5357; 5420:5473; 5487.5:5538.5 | 1.3 Ang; 0.675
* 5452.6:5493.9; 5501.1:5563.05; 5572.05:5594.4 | -4.6 Ang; 0.663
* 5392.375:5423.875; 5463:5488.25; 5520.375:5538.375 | 1.6 Ang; 0.706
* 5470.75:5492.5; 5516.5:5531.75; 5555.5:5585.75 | -1.4 Ang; 0.674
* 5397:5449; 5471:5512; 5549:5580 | 1.3 Ang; 0.681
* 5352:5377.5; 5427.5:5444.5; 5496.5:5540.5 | 0.9 Ang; 0.698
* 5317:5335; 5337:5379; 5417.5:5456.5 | -4.7 Ang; 0.613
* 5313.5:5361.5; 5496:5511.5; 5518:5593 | 0.8 Ang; 0.697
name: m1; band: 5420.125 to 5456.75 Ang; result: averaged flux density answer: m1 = 0.65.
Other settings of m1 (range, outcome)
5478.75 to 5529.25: 0.679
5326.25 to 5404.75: 0.663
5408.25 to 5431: 0.69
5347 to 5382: 0.699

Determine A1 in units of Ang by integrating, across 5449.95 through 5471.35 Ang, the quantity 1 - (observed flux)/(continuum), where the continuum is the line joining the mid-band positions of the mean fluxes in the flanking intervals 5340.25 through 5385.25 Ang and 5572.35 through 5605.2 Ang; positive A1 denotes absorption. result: 0.66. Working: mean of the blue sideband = 0.684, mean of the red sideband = 0.659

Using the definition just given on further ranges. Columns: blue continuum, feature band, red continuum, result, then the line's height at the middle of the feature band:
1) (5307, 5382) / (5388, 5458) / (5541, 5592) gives 2.5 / 0.676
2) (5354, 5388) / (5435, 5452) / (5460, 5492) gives 0.3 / 0.675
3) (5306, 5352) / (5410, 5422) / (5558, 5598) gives -1.0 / 0.654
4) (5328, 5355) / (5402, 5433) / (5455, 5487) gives -0.9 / 0.648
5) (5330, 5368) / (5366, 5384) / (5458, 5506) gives 0.1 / 0.679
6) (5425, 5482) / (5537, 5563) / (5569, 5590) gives -2.3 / 0.671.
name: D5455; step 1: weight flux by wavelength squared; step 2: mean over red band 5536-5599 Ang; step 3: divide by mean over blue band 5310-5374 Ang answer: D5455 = 1.2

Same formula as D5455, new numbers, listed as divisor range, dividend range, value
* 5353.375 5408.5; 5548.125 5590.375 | 1.12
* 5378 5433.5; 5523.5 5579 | 1.14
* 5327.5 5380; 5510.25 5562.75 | 1.16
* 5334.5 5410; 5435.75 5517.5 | 1.02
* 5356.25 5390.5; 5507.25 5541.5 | 1.08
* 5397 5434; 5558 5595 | 1.08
